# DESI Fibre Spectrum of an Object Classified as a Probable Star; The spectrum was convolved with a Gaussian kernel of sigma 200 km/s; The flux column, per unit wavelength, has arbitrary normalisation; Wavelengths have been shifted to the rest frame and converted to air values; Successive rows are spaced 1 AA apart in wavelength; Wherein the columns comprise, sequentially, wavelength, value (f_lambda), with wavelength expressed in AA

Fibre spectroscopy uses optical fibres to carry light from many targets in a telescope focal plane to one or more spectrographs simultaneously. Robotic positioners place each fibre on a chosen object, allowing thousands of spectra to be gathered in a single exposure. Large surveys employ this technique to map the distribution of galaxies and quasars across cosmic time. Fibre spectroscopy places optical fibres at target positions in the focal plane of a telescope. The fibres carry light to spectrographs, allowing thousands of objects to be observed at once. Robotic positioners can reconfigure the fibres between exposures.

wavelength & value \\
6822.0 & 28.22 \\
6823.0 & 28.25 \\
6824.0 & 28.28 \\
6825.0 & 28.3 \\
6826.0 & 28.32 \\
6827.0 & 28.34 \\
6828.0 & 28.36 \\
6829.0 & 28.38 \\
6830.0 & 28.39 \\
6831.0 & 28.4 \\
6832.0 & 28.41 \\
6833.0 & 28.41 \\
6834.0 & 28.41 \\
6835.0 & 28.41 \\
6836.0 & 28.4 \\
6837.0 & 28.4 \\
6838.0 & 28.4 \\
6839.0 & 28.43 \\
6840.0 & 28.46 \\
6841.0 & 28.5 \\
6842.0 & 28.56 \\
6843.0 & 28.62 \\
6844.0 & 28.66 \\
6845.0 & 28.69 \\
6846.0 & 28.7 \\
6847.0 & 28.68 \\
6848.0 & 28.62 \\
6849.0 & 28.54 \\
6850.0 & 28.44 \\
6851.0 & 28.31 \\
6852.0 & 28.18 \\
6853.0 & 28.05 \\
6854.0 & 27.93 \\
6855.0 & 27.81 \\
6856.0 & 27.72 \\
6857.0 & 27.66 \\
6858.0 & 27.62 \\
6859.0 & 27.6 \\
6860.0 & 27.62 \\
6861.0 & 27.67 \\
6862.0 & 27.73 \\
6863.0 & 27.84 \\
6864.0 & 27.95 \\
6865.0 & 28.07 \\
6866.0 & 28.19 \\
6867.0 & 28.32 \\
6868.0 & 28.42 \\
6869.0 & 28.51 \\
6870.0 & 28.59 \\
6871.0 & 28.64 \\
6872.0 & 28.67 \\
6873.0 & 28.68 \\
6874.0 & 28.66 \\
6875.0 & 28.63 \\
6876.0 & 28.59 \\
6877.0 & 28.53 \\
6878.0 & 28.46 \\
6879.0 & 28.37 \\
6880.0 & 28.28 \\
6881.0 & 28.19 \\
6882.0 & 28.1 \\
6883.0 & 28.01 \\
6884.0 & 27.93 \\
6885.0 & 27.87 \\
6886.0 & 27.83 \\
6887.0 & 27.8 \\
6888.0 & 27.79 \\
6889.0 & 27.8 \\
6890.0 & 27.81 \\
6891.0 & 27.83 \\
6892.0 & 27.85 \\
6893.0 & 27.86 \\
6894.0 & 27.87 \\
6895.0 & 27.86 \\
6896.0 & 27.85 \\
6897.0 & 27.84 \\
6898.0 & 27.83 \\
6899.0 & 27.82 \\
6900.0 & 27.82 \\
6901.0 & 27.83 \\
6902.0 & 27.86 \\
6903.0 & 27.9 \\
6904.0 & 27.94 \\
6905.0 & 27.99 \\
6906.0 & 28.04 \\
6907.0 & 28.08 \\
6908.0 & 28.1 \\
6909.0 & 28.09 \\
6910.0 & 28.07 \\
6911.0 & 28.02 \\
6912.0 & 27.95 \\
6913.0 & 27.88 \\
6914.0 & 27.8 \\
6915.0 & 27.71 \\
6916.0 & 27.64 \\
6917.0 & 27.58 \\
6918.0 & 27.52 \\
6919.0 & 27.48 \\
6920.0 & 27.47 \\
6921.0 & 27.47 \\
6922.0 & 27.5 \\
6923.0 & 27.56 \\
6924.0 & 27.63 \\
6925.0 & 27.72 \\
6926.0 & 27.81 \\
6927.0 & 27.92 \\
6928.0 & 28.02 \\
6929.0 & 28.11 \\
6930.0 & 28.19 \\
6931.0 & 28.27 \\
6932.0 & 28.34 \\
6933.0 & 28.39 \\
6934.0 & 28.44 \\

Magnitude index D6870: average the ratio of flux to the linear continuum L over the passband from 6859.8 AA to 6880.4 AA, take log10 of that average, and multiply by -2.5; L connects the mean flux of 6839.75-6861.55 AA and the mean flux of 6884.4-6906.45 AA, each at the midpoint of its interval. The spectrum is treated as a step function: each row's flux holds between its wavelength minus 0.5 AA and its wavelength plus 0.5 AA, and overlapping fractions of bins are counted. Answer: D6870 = -0.01 mag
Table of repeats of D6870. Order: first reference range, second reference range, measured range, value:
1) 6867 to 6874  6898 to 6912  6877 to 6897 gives 0.012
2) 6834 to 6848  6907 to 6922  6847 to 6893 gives 0.004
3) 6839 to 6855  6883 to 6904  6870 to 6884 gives -0.014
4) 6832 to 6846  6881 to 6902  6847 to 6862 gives 0.012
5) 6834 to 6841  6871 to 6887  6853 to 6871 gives 0.015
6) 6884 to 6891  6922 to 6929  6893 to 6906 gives -0.002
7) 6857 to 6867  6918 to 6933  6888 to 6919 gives -0.001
